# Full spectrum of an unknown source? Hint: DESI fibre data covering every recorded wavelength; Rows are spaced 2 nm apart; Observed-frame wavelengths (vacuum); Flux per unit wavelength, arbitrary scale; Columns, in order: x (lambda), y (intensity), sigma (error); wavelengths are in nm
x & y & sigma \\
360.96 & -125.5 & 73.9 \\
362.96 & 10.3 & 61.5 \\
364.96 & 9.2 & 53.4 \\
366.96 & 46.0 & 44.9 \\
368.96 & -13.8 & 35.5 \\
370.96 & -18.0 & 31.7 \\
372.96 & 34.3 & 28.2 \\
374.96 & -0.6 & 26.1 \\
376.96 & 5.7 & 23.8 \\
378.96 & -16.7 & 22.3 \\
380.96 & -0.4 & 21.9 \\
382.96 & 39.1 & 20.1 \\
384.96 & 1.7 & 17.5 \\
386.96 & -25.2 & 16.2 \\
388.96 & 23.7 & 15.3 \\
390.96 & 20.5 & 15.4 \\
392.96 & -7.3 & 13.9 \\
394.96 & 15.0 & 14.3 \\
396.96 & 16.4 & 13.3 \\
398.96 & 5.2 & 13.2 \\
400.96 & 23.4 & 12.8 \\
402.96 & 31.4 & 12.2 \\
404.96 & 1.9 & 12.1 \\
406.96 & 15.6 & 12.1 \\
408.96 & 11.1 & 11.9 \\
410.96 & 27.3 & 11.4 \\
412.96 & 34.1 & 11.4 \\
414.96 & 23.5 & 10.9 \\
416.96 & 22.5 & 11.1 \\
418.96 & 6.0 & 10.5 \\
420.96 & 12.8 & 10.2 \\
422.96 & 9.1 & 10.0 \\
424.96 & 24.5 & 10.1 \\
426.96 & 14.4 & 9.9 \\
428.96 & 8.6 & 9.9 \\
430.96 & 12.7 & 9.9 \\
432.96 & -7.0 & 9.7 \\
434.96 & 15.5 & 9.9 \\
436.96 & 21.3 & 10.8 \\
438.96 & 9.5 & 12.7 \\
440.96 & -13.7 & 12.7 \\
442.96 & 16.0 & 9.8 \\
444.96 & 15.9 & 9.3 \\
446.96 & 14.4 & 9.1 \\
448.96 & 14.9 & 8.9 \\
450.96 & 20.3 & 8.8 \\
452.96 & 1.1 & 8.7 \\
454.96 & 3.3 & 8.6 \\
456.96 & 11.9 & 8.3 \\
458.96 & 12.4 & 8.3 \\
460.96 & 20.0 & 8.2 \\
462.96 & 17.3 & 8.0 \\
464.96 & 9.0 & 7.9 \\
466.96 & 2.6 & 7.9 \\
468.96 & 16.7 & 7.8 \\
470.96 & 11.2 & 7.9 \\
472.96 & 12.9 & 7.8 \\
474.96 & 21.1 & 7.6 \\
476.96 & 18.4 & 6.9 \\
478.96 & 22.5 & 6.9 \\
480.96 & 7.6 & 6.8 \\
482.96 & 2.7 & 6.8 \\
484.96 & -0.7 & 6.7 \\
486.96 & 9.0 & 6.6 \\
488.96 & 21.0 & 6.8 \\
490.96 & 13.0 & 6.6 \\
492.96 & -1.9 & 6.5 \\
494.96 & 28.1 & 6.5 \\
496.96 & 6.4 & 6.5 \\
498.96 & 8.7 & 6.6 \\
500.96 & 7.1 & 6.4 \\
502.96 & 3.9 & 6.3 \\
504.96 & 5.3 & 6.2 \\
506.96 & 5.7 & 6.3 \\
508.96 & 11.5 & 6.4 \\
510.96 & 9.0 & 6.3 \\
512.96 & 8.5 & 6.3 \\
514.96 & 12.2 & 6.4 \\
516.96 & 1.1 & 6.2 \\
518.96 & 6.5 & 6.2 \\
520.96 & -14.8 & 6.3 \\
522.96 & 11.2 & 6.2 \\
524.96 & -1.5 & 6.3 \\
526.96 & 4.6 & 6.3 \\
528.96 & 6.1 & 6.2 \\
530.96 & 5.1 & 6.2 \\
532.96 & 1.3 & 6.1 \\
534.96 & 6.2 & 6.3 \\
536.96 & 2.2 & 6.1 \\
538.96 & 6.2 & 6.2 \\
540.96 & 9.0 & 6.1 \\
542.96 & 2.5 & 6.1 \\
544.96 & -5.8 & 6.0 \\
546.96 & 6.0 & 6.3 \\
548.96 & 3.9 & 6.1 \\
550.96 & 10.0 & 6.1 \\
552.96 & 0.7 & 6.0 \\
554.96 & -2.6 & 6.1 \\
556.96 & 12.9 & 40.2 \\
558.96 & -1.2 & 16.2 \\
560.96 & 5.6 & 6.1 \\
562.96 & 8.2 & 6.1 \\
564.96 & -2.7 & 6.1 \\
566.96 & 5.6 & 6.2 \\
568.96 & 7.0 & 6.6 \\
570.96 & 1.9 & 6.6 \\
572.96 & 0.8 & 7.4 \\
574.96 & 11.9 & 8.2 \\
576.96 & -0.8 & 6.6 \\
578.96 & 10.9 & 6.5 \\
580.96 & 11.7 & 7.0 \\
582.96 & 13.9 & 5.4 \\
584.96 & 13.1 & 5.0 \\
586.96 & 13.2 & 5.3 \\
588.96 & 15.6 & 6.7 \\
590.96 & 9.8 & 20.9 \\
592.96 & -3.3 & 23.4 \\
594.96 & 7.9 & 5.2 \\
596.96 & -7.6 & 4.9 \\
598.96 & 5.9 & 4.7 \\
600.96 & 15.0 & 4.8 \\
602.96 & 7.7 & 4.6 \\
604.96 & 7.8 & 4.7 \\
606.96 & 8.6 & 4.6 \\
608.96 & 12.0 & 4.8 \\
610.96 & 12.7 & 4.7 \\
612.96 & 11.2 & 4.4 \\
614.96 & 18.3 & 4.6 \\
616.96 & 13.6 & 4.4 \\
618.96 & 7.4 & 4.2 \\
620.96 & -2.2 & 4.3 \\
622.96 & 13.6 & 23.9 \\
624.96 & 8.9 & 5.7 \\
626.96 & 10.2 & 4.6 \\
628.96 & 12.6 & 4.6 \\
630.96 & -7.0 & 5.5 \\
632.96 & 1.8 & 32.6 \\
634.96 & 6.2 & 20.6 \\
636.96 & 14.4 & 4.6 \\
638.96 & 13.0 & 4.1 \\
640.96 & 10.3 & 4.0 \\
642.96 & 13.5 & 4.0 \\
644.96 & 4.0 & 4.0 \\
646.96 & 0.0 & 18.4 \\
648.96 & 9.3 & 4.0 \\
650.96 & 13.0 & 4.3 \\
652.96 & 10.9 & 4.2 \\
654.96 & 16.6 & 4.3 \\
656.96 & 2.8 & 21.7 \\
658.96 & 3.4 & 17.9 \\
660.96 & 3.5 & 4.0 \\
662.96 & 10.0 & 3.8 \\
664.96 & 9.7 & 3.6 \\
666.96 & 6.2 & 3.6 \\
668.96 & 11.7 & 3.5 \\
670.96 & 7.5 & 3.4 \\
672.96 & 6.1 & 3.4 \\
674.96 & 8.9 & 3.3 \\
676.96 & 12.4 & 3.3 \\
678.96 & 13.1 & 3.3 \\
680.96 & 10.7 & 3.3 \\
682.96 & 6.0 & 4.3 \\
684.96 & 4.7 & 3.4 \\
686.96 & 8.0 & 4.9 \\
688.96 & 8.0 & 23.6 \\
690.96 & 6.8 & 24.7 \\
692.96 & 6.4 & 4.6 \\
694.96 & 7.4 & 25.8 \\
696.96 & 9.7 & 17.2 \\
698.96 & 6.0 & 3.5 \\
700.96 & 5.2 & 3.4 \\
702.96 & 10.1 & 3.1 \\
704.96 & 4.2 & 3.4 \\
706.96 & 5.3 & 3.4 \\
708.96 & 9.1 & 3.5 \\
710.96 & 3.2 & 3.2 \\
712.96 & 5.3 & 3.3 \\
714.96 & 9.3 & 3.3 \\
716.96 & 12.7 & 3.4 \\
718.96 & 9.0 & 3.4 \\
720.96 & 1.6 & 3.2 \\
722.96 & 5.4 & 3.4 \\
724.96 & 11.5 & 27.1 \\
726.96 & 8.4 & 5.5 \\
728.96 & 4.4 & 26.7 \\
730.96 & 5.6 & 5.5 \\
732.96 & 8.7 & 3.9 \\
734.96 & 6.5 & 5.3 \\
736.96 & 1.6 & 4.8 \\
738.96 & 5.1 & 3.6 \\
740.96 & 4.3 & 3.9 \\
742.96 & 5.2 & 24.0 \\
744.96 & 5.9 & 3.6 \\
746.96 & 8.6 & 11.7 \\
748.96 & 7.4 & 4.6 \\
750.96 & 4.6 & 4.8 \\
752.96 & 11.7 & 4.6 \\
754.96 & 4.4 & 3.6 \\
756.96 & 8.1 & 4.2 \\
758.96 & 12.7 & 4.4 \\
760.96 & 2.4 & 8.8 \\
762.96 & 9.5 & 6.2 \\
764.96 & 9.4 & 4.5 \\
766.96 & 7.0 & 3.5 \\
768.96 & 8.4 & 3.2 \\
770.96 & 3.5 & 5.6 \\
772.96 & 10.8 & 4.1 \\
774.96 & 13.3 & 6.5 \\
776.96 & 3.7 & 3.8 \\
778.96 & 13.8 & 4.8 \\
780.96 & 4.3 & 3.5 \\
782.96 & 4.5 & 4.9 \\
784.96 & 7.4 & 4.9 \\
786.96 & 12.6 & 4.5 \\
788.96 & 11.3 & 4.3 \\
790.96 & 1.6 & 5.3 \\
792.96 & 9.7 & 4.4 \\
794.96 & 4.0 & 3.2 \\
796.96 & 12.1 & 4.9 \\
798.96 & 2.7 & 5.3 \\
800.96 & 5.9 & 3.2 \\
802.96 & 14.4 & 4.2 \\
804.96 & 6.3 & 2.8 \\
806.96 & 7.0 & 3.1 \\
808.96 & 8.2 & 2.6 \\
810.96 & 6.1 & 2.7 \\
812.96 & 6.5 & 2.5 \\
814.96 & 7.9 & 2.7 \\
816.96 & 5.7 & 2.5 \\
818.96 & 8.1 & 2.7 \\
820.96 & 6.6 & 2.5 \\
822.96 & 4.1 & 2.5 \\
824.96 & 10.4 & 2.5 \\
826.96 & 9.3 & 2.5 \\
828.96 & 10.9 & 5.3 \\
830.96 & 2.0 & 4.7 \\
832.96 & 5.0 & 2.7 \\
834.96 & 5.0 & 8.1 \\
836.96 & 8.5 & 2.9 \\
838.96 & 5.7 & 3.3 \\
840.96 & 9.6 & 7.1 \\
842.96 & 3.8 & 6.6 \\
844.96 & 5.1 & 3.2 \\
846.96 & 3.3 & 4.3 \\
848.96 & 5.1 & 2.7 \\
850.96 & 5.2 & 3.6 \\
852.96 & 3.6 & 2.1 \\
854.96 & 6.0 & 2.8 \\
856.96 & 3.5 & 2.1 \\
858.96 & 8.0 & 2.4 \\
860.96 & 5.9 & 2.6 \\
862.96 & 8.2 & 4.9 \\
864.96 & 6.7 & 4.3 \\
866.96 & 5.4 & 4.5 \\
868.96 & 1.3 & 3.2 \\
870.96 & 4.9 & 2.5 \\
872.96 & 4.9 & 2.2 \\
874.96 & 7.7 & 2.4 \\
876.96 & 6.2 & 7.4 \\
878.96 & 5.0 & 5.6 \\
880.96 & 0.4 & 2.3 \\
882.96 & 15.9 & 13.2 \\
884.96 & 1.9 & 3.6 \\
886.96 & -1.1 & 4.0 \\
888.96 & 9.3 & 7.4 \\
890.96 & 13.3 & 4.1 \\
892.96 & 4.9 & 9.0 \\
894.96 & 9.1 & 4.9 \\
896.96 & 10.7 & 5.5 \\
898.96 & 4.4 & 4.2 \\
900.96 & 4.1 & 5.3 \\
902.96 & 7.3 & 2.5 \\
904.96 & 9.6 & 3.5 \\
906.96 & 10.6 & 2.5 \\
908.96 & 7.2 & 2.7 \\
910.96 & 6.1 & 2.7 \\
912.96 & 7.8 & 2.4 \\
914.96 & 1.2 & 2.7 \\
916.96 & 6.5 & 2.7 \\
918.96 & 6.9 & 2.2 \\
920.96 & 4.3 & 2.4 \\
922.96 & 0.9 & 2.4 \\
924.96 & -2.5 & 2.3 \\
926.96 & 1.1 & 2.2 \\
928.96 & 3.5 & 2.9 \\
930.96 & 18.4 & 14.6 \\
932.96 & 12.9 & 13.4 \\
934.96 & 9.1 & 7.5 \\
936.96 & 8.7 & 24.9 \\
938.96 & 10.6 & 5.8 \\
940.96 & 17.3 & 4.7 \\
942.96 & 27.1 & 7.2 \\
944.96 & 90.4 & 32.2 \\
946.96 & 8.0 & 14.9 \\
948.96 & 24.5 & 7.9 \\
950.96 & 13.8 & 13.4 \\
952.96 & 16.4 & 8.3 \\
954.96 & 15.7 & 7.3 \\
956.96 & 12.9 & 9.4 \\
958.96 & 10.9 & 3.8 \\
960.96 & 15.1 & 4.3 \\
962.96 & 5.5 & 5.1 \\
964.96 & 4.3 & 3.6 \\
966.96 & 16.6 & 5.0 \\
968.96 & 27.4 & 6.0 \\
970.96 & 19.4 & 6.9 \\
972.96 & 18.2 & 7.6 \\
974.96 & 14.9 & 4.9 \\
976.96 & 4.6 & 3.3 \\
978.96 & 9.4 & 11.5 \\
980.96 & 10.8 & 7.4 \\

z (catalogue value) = 1.53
